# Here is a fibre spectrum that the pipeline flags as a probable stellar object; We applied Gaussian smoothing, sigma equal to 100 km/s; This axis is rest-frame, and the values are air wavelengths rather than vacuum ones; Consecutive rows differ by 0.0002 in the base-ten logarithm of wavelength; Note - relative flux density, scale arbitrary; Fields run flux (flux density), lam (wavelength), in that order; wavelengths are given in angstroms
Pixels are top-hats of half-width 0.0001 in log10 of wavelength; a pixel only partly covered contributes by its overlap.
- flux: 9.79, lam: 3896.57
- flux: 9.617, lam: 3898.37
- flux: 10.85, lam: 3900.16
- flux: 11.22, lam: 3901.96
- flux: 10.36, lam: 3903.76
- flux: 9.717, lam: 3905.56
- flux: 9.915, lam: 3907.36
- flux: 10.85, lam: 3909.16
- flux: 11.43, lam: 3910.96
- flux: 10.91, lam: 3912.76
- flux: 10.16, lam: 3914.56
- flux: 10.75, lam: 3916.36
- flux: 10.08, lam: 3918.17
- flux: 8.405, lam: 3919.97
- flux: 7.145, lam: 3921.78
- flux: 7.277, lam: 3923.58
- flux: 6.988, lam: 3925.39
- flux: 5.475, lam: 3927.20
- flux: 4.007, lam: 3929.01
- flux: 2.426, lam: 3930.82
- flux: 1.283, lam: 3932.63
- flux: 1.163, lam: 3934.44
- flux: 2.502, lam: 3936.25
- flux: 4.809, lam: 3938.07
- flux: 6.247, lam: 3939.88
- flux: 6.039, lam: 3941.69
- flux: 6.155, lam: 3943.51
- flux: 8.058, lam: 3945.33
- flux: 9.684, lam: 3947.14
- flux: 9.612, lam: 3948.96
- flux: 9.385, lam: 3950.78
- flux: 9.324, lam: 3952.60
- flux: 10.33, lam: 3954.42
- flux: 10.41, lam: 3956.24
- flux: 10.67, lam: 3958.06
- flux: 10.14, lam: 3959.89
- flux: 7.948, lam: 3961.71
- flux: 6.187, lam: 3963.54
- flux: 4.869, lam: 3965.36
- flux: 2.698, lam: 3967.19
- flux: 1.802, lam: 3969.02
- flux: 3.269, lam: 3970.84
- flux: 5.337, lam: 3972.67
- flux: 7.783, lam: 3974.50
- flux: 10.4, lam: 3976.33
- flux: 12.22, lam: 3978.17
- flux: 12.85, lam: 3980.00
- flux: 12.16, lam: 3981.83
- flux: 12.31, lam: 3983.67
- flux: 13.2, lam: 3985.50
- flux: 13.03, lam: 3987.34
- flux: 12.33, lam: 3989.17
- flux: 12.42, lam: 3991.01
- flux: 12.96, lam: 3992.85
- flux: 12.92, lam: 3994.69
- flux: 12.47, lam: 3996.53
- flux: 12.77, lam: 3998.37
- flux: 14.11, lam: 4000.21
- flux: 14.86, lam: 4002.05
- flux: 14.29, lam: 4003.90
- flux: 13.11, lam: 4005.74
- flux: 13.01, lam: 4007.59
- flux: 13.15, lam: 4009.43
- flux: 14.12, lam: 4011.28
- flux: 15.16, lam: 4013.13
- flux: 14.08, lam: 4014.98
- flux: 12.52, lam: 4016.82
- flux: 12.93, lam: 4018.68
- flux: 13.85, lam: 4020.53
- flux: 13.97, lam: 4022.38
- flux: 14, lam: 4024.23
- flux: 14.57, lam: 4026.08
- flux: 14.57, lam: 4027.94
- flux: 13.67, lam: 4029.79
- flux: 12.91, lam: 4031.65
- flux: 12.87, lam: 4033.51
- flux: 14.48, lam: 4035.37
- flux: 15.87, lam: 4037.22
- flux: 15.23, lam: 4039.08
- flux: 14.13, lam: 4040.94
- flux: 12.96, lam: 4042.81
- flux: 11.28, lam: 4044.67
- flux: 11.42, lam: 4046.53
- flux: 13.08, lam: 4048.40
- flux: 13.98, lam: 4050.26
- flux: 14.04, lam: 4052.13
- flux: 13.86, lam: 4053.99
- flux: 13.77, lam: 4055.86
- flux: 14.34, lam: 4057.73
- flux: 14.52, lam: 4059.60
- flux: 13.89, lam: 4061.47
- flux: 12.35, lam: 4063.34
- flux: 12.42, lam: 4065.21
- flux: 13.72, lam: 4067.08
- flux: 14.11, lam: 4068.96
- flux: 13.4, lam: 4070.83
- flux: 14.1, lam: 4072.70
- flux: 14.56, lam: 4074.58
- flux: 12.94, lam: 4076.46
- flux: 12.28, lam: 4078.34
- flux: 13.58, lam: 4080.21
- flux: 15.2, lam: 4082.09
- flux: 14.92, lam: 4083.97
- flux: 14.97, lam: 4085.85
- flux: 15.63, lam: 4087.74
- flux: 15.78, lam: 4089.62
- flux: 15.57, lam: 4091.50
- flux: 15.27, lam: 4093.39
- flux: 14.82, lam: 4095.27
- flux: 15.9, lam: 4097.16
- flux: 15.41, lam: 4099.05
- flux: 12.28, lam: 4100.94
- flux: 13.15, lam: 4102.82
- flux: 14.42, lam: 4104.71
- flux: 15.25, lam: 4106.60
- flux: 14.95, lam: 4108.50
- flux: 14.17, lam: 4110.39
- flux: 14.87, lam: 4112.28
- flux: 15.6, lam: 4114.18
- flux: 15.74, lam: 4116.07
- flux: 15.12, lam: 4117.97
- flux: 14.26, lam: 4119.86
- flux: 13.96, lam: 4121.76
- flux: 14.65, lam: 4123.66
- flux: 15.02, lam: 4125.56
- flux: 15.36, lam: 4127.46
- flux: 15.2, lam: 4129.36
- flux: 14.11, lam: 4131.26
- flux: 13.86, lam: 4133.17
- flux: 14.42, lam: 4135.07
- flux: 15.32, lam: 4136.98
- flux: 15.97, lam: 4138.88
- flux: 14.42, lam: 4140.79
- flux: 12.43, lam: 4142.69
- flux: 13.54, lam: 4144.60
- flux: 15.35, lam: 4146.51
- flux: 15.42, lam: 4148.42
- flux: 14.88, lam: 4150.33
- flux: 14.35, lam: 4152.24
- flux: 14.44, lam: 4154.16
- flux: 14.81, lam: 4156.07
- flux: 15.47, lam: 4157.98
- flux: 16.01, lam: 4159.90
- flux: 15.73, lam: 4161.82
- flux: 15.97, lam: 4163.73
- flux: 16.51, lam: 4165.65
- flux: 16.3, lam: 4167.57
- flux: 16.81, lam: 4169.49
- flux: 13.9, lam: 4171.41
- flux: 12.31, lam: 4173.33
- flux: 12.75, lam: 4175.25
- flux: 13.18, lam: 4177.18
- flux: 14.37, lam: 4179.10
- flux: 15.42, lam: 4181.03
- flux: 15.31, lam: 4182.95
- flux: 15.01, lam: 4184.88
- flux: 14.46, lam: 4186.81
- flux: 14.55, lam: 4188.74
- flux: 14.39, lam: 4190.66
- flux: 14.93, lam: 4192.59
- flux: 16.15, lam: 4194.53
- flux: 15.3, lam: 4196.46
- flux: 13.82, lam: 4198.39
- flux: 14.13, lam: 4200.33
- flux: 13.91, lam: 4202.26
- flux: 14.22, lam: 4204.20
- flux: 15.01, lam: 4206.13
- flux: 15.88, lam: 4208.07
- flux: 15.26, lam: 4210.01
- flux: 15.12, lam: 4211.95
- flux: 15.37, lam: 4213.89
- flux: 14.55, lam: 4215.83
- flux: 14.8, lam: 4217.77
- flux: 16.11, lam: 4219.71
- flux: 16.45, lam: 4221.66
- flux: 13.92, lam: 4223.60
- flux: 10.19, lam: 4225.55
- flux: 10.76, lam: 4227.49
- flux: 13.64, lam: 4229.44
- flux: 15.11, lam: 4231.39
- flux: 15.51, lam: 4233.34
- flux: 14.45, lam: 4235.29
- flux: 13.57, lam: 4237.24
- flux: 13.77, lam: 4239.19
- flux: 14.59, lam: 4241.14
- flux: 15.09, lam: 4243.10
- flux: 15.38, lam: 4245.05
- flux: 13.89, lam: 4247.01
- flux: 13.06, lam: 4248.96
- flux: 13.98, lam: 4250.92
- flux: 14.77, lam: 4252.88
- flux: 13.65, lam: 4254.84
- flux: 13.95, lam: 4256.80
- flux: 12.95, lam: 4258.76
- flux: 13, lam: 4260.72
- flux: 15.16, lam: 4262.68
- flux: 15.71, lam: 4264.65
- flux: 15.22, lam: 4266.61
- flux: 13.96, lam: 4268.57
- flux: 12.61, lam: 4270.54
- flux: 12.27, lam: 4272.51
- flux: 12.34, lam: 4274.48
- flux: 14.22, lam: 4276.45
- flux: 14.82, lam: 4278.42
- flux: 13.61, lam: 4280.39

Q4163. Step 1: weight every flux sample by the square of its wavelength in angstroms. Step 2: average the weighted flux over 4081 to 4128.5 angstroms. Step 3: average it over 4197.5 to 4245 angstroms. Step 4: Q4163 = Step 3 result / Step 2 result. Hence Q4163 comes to 1.02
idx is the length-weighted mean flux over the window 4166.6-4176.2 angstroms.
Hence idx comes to 14.4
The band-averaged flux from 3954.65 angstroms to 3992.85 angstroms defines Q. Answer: 9.22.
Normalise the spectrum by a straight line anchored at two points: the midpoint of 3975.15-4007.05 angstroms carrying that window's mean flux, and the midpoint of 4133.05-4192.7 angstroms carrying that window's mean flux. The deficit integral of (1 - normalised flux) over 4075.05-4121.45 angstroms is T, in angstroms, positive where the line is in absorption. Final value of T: -2.1 angstroms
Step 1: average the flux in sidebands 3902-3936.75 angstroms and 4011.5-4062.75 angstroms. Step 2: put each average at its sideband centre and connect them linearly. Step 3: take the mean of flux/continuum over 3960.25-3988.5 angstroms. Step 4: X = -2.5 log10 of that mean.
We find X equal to 0.24 mag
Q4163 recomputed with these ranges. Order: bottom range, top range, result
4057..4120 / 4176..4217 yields 1.08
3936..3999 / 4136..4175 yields 1.81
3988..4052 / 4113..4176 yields 1.17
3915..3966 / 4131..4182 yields 2.31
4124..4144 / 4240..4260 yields 1.02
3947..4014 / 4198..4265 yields 1.51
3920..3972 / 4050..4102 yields 2.40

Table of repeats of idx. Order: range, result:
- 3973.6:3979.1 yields 10.1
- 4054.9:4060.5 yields 14.2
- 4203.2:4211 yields 15.1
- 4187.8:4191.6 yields 14.5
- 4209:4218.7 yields 15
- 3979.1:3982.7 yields 12.5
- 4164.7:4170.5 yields 16.5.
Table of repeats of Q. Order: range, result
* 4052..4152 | 14.4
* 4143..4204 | 14.8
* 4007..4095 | 13.9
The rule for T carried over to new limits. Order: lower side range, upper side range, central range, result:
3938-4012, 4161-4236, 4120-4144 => -2.3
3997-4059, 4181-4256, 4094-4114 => -0.8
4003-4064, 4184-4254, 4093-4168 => -4.0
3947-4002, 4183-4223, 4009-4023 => -3.7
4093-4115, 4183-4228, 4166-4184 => 0.1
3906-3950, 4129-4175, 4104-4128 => -2.2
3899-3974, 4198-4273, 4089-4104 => -5.0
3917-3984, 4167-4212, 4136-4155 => -1.9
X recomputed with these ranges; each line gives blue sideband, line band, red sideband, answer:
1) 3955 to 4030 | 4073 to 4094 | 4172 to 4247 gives -0.15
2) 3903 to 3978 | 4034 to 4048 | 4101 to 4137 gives -0.18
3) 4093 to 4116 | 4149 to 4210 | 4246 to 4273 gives -0.04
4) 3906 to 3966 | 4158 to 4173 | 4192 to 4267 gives -0.21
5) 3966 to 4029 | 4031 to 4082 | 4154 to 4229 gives -0.07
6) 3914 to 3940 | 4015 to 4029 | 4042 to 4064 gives -0.20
